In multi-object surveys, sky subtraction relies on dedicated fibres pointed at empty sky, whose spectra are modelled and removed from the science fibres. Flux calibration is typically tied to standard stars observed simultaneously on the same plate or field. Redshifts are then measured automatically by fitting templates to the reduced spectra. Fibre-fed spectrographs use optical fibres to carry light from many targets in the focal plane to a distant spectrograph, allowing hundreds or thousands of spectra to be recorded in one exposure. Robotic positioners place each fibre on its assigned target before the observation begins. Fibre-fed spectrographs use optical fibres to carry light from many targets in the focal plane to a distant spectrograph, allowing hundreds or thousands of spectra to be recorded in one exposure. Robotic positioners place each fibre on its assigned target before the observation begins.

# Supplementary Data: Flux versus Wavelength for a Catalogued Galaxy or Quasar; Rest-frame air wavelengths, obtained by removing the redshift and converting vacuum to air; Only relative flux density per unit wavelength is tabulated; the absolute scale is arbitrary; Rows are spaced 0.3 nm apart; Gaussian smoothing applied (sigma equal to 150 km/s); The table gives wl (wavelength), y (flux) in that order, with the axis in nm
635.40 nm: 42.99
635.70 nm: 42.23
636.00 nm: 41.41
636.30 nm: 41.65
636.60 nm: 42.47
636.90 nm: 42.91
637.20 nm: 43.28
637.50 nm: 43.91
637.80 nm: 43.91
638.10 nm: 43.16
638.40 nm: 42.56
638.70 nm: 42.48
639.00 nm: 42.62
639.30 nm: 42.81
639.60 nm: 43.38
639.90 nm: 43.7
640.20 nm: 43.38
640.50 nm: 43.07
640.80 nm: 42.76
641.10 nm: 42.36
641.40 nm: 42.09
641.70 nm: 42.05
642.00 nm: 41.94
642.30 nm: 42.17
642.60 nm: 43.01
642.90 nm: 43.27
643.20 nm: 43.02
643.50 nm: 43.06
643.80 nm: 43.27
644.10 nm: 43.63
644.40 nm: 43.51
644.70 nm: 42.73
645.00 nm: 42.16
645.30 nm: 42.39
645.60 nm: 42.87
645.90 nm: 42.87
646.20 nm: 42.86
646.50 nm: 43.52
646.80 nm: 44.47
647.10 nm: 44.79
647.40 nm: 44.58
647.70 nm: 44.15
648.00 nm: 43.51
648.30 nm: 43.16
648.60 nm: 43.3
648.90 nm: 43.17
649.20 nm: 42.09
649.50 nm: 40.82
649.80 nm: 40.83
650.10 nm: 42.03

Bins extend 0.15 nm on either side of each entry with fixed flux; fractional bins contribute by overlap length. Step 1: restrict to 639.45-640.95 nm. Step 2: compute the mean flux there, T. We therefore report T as 43.3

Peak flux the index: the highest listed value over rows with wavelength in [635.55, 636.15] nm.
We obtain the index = 42.23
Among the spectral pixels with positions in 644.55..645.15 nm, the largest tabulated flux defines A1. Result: 42.73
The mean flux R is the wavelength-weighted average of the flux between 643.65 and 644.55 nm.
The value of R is 43.5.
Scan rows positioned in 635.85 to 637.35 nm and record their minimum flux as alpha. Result 41.41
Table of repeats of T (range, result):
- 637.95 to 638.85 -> 42.7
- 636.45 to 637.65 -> 43.1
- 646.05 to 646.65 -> 43.2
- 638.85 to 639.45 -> 42.7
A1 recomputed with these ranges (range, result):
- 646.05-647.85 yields 44.79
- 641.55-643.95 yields 43.27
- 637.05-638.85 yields 43.91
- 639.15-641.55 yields 43.7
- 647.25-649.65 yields 44.58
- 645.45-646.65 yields 43.52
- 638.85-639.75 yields 43.38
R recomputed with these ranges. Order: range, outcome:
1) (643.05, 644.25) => 43.2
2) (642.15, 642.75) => 42.6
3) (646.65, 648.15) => 44.3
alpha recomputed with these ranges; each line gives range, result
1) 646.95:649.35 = 42.09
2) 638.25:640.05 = 42.48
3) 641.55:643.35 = 41.94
